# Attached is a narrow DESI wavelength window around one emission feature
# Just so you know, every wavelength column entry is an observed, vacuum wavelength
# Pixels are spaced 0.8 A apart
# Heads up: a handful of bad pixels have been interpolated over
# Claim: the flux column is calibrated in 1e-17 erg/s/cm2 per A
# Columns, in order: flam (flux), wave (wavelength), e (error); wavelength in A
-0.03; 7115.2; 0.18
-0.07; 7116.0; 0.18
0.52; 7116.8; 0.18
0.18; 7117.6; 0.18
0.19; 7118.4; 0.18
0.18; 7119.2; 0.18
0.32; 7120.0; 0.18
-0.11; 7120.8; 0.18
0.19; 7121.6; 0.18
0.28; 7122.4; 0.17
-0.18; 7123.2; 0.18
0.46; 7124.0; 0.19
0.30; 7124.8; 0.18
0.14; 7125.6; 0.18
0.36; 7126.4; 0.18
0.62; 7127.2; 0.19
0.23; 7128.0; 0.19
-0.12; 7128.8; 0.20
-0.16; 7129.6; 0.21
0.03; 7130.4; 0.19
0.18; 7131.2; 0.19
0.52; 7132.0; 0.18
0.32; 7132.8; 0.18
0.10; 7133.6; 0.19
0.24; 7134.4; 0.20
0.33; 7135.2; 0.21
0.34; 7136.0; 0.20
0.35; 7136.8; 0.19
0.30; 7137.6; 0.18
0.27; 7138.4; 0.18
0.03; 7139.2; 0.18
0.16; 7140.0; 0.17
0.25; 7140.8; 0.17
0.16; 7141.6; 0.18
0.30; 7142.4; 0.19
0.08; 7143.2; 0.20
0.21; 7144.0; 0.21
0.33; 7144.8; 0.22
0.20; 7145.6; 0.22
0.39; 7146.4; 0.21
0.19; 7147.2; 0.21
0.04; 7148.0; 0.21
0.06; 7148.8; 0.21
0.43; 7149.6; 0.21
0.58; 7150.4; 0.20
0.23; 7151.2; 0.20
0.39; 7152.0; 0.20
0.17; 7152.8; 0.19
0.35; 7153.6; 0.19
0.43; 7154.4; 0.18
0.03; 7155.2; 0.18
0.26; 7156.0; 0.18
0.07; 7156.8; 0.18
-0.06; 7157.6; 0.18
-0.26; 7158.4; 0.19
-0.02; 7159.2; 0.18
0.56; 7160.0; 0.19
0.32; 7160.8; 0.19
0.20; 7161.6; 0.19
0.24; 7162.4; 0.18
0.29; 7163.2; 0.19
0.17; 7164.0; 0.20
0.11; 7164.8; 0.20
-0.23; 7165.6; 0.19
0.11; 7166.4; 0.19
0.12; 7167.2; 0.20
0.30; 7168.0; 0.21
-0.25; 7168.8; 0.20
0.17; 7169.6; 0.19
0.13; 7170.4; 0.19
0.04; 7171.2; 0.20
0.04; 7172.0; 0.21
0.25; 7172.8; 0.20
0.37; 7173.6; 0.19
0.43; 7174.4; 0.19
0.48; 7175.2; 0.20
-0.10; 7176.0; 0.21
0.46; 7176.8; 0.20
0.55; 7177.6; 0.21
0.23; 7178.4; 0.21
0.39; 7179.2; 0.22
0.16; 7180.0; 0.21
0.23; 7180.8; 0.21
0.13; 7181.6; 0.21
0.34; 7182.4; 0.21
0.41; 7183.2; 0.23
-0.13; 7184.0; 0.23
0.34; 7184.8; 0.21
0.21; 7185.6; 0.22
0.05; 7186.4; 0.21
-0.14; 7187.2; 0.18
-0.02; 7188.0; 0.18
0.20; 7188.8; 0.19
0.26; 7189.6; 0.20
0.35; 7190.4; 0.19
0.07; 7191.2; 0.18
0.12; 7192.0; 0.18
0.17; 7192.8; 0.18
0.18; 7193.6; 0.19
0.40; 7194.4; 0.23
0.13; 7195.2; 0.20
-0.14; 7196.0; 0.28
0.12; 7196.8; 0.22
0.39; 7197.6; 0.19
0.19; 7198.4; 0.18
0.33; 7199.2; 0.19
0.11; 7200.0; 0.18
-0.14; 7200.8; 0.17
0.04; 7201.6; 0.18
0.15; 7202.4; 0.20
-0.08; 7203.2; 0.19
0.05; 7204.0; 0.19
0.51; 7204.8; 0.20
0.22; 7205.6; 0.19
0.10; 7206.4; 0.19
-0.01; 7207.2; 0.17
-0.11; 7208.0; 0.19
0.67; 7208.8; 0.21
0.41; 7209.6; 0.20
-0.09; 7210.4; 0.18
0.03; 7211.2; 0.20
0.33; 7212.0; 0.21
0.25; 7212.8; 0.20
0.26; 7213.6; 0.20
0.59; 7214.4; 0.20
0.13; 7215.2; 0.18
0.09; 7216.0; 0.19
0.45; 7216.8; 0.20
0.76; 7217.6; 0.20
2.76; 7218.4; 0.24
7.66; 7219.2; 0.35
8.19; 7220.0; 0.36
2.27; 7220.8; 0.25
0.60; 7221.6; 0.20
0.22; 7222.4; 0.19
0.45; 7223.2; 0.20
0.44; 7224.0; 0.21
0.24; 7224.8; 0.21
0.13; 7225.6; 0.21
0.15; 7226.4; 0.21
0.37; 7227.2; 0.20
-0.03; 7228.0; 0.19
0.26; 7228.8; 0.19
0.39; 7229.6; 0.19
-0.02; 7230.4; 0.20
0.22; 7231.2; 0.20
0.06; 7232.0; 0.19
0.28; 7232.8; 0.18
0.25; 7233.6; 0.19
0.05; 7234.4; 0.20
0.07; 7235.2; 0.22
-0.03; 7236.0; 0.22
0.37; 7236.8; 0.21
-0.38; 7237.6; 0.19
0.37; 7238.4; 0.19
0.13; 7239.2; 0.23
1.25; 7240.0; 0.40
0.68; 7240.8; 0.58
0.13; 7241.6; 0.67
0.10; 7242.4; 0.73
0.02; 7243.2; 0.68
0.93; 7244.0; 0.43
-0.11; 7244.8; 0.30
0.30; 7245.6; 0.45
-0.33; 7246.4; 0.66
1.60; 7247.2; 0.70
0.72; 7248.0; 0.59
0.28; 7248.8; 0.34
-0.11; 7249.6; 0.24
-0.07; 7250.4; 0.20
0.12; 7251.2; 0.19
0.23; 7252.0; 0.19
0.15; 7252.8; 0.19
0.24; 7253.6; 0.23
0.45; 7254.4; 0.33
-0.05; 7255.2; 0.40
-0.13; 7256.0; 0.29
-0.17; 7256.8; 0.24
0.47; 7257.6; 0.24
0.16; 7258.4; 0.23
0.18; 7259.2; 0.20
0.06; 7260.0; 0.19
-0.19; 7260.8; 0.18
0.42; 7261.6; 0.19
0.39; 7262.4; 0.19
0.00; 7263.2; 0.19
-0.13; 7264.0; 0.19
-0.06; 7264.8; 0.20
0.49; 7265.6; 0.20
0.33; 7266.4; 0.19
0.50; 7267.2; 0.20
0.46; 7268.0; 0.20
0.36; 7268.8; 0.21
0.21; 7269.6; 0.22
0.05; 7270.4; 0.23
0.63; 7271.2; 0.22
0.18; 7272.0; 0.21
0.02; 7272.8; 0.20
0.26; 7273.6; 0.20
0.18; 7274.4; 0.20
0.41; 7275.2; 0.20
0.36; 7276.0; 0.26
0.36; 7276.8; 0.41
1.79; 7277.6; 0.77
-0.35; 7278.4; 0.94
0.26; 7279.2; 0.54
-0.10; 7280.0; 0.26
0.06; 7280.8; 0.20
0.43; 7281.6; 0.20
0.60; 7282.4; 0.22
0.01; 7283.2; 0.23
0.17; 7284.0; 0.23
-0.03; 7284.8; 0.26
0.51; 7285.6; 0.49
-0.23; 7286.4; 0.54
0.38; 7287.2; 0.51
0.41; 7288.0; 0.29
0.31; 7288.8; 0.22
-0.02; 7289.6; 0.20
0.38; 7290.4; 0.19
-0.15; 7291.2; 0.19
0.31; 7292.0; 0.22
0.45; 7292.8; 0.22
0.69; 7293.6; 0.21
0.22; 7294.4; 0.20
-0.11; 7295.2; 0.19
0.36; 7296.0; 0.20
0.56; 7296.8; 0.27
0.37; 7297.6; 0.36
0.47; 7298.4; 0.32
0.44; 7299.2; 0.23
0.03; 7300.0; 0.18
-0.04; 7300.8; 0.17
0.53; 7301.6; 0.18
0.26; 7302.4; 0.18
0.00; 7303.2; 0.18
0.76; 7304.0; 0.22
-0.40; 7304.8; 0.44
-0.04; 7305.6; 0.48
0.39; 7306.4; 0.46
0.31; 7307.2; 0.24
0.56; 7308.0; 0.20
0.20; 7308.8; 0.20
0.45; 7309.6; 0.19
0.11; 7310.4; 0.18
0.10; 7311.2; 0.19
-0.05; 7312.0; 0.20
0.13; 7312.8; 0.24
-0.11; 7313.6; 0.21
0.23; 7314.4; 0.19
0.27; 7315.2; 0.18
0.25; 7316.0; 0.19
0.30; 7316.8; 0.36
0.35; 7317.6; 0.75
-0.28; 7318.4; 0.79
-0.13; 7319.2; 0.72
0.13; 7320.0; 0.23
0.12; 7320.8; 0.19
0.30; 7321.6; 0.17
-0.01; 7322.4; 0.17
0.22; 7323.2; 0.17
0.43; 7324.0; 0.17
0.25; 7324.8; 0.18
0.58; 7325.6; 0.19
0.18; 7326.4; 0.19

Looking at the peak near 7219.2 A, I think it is Halpha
